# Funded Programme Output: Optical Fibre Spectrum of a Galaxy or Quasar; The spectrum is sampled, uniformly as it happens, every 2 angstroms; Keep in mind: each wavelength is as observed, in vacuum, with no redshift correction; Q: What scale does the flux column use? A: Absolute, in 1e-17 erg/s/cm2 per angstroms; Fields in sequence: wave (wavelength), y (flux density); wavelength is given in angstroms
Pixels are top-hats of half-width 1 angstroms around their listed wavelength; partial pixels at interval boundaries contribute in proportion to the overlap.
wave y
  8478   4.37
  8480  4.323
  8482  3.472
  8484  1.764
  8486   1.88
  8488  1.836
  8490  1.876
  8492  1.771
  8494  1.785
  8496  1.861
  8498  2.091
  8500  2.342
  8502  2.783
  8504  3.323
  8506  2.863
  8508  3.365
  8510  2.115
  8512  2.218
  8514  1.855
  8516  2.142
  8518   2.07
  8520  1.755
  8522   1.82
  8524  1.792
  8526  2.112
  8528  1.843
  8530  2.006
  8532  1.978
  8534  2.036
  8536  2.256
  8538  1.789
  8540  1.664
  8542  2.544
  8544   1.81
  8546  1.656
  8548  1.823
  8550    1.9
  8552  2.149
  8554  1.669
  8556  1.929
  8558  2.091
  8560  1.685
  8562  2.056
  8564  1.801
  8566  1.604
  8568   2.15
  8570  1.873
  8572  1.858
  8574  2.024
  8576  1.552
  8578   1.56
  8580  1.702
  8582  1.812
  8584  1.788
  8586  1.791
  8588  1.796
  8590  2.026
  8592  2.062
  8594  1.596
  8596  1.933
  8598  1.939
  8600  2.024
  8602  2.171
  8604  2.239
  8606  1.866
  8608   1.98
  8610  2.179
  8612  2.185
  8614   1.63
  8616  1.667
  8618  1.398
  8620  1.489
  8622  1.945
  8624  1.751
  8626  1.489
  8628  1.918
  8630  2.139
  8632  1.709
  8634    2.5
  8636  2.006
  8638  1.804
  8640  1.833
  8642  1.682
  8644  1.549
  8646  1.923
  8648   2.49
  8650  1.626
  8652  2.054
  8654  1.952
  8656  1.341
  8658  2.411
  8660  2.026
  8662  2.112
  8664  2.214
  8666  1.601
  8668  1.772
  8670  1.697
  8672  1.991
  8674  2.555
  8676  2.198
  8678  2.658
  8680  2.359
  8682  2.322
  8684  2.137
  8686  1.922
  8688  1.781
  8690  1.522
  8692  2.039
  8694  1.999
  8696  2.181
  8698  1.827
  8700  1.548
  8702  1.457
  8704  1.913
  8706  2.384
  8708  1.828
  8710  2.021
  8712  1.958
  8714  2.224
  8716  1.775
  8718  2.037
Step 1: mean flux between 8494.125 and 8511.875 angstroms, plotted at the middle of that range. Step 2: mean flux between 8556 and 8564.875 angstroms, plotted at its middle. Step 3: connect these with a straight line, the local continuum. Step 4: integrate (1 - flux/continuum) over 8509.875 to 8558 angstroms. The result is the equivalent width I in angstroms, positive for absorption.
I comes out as 5.19 angstroms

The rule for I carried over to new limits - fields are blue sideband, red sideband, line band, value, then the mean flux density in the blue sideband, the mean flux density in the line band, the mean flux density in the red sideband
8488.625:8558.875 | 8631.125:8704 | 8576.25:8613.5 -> 2.1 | 2.09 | 1.91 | 1.97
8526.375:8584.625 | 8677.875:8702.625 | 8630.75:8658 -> 0.5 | 1.89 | 1.9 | 1.96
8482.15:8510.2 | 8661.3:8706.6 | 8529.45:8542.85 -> 1.2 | 2.3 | 2.03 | 2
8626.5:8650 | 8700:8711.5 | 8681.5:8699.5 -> -0.5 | 1.94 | 1.95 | 1.89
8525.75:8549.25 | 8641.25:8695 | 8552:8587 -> 2.4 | 1.95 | 1.83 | 2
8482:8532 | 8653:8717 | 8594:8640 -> 3.5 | 2.16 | 1.9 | 1.99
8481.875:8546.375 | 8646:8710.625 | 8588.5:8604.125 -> 0.6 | 2.12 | 1.98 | 2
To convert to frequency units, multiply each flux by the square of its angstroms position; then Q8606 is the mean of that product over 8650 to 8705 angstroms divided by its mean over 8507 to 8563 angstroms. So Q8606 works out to 1.0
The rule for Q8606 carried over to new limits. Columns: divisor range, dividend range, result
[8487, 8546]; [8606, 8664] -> 0.92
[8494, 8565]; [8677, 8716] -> 1.00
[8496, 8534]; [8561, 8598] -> 0.83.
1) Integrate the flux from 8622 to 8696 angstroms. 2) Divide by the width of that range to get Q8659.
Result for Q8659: 1.98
